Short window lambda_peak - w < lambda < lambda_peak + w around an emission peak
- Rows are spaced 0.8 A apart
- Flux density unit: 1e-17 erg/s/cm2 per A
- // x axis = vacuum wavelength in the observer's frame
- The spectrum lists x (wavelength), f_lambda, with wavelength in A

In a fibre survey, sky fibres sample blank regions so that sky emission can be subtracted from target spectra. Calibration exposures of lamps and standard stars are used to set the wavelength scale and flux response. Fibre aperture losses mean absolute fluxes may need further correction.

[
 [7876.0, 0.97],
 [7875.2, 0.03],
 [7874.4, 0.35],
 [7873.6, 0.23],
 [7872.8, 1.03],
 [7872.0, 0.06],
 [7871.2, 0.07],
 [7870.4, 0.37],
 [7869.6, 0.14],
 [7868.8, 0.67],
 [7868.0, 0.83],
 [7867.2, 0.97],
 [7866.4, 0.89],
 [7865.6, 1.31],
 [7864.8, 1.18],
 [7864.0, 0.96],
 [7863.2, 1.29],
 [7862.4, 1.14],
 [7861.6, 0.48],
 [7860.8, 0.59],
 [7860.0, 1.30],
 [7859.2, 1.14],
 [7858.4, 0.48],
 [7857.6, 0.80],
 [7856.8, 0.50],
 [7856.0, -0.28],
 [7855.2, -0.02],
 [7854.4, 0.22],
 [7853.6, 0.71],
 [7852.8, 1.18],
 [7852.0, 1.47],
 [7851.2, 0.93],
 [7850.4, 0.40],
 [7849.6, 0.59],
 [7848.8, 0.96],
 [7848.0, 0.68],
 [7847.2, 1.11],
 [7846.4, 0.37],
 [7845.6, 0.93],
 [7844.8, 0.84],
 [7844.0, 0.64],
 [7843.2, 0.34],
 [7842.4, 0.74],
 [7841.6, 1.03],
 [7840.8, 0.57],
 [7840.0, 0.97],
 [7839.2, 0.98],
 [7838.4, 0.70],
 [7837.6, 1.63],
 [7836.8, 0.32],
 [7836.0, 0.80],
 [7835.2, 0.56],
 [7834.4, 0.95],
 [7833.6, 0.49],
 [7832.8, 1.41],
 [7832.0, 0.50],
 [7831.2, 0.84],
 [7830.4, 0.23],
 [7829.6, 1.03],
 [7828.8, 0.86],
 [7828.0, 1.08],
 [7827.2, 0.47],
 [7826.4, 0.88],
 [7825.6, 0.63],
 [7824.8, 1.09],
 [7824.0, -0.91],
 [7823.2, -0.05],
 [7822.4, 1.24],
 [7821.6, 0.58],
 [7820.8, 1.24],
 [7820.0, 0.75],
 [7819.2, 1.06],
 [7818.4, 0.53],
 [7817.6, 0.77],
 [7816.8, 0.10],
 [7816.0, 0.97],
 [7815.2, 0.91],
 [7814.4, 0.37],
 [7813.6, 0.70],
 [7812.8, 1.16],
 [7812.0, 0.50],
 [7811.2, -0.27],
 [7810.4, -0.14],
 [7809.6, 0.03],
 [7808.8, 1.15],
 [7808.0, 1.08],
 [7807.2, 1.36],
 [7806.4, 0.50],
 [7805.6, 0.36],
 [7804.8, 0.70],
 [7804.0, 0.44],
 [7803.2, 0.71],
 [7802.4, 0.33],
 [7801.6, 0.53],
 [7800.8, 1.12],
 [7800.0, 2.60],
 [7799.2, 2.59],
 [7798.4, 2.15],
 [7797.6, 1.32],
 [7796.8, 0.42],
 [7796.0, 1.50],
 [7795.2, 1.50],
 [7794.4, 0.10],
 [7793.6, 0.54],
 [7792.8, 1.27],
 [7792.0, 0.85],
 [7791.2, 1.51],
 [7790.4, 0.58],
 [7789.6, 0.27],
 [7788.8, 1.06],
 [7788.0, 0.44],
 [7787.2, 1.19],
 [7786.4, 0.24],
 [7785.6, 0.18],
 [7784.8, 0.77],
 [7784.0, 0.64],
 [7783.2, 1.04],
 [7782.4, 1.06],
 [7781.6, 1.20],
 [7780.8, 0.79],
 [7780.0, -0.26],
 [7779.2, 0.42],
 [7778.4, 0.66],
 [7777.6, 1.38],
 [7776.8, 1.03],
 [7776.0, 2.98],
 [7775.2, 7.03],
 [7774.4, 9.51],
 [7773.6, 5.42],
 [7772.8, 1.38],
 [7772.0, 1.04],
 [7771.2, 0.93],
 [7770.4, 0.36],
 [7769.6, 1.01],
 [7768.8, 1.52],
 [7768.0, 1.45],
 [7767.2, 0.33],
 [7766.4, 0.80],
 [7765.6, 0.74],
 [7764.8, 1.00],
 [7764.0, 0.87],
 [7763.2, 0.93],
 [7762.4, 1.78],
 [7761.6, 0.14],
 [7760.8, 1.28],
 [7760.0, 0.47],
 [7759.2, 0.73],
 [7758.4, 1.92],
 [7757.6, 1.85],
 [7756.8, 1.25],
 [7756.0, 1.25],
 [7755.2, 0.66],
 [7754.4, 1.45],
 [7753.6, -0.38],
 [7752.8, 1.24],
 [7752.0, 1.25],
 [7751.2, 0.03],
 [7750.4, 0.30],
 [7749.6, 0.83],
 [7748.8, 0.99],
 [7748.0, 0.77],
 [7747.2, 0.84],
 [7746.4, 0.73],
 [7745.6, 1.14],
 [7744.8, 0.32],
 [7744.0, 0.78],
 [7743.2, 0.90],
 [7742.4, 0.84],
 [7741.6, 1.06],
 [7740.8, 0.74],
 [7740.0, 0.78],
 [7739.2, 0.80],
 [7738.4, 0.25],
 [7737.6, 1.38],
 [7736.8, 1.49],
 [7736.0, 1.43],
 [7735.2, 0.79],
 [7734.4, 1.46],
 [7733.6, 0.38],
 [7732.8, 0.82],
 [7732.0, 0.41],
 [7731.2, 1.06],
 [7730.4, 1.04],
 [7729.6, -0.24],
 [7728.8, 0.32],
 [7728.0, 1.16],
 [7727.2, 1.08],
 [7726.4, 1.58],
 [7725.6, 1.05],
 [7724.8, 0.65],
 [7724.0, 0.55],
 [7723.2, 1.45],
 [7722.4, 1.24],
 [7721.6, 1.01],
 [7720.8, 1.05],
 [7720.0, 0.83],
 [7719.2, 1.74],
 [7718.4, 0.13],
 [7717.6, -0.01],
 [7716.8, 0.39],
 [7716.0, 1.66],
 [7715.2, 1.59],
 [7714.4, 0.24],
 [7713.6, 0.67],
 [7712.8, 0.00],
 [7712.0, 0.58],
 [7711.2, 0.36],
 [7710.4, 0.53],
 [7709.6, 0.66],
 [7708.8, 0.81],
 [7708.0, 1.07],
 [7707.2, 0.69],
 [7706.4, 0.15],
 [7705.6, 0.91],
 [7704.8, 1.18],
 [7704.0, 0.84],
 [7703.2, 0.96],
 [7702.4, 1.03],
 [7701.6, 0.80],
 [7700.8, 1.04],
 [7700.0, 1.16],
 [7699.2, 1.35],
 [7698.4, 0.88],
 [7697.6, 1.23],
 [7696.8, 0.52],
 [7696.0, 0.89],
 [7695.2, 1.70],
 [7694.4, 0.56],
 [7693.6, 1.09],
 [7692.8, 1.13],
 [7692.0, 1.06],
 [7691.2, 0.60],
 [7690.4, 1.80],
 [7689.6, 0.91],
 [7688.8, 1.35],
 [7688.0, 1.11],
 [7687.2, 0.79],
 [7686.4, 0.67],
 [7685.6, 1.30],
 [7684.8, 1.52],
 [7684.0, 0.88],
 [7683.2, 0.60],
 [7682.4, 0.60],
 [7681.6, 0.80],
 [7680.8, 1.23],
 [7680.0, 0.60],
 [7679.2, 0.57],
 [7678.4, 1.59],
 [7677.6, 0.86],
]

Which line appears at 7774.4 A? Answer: H-alpha 6563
